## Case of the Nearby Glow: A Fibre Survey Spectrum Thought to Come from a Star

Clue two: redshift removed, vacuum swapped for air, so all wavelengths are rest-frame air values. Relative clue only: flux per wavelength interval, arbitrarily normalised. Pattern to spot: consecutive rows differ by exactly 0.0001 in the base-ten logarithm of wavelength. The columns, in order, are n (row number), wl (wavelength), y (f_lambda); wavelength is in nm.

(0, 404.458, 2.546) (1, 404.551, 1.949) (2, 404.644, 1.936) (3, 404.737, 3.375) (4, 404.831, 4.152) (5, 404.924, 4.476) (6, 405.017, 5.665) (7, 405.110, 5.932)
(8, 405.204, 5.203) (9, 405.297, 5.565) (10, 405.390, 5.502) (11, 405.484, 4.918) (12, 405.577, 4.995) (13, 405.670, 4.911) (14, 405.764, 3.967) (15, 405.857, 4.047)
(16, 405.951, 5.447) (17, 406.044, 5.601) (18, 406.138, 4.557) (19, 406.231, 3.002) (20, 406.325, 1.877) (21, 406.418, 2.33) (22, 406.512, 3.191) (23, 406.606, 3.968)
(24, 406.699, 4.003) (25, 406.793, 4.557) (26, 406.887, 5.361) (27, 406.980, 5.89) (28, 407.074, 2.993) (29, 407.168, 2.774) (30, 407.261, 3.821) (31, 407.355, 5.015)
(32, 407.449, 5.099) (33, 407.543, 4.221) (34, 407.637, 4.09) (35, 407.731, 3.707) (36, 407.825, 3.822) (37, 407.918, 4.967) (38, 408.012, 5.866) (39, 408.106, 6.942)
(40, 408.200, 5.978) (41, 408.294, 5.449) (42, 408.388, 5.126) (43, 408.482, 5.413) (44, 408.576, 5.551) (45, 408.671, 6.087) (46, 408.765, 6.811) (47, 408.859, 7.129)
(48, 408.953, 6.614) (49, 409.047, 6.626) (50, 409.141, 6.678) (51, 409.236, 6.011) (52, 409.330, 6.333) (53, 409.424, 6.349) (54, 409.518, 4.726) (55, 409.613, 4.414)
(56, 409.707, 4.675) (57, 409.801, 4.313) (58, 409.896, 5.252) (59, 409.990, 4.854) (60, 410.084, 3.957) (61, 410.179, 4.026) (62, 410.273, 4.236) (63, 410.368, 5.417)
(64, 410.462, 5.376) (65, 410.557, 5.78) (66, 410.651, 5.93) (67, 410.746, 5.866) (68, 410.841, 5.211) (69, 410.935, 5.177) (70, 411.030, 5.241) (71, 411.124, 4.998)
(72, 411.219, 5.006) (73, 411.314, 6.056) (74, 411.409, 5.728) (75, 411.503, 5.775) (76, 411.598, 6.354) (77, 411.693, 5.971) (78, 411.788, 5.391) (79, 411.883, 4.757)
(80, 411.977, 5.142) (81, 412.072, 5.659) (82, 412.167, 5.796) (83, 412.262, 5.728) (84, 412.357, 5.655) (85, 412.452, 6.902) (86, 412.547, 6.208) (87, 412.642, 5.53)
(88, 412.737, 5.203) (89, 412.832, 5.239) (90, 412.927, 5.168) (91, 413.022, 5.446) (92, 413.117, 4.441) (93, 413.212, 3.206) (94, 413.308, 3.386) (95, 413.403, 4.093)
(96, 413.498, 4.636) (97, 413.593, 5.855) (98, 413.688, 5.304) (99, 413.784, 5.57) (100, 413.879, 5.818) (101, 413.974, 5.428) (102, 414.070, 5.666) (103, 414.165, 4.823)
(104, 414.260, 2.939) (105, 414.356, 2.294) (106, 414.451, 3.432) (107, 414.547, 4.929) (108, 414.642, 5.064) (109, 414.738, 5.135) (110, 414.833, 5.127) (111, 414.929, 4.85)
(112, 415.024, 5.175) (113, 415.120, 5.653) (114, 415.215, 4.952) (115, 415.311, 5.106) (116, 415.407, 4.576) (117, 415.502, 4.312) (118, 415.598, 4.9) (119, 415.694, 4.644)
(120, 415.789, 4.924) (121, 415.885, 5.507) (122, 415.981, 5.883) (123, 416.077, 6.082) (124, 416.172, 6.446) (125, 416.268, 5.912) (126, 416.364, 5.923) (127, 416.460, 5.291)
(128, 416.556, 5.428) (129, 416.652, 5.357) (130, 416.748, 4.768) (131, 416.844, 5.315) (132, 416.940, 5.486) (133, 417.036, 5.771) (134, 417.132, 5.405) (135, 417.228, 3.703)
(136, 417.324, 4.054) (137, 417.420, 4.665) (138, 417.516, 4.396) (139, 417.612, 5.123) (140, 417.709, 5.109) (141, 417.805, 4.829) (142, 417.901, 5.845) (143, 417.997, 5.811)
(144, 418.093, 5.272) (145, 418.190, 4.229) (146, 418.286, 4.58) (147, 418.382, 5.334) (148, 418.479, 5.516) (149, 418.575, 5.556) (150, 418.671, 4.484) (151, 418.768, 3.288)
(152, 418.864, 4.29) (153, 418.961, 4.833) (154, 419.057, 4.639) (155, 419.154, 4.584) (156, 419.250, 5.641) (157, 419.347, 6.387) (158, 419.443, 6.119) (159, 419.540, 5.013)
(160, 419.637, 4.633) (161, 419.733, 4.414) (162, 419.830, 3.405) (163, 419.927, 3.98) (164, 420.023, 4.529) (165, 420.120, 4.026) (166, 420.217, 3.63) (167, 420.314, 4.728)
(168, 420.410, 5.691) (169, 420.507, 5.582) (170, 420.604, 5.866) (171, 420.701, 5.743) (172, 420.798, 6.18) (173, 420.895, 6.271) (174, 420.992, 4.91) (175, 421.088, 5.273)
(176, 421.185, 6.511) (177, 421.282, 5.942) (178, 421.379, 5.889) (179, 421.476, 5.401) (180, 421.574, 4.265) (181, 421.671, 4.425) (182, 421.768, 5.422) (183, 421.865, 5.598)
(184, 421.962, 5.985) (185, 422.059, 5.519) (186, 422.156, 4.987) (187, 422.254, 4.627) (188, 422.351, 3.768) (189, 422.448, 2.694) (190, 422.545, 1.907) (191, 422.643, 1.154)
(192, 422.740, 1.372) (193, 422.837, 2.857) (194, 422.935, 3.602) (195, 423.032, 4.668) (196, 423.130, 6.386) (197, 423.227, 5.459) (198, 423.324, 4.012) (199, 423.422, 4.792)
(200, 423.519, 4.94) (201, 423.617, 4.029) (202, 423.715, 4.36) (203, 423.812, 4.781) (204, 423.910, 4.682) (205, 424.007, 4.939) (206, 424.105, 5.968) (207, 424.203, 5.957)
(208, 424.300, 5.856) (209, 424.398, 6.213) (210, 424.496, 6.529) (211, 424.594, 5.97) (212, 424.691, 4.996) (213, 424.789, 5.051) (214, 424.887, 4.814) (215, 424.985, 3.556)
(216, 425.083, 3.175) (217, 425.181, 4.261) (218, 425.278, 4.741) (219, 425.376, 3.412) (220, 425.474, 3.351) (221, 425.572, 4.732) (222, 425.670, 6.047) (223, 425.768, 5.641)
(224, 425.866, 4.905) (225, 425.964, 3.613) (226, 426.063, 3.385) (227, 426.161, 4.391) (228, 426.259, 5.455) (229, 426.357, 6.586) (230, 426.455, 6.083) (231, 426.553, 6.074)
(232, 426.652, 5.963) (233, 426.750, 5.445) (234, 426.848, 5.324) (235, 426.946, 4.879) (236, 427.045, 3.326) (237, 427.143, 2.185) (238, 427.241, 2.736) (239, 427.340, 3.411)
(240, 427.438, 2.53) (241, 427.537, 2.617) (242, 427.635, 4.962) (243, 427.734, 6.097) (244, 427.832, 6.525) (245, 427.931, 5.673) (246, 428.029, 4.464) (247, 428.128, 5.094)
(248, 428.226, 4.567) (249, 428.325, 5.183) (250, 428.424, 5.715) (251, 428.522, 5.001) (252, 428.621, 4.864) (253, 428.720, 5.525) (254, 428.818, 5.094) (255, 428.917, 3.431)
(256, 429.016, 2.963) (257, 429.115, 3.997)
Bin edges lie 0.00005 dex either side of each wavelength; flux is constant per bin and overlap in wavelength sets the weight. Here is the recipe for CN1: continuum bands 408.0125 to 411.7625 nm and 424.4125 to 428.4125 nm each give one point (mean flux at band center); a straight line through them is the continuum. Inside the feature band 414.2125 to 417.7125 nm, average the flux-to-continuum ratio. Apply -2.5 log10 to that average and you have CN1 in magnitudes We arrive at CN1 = 0.06 mag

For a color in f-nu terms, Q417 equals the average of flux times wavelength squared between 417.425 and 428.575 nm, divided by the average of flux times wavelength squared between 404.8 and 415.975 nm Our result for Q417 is 1.01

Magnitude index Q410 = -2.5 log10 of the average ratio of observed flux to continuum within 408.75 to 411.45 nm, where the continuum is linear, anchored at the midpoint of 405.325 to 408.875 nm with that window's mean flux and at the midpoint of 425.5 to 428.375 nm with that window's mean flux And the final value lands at -0.162 mag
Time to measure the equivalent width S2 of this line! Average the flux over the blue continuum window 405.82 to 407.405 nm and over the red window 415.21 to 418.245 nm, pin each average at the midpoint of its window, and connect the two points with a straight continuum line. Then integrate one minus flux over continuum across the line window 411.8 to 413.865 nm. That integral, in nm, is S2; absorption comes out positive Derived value -0.21 nm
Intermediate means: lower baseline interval 4.03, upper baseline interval 5.16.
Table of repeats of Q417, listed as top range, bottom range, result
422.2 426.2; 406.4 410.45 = 0.95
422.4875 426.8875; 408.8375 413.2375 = 0.92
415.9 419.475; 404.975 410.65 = 1.09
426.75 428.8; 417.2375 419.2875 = 0.99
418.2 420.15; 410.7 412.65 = 0.88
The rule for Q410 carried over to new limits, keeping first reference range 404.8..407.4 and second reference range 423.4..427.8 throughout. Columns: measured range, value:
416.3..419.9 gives -0.08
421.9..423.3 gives 0.19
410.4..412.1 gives -0.22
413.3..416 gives -0.06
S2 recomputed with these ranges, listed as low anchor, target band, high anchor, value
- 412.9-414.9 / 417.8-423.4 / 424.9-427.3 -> -0.23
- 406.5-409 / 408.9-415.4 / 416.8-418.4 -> -0.26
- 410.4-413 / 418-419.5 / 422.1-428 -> 0.01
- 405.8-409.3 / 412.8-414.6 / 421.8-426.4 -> 0.06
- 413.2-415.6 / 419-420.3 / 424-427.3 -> 0.02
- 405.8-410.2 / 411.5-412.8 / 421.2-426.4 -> -0.24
